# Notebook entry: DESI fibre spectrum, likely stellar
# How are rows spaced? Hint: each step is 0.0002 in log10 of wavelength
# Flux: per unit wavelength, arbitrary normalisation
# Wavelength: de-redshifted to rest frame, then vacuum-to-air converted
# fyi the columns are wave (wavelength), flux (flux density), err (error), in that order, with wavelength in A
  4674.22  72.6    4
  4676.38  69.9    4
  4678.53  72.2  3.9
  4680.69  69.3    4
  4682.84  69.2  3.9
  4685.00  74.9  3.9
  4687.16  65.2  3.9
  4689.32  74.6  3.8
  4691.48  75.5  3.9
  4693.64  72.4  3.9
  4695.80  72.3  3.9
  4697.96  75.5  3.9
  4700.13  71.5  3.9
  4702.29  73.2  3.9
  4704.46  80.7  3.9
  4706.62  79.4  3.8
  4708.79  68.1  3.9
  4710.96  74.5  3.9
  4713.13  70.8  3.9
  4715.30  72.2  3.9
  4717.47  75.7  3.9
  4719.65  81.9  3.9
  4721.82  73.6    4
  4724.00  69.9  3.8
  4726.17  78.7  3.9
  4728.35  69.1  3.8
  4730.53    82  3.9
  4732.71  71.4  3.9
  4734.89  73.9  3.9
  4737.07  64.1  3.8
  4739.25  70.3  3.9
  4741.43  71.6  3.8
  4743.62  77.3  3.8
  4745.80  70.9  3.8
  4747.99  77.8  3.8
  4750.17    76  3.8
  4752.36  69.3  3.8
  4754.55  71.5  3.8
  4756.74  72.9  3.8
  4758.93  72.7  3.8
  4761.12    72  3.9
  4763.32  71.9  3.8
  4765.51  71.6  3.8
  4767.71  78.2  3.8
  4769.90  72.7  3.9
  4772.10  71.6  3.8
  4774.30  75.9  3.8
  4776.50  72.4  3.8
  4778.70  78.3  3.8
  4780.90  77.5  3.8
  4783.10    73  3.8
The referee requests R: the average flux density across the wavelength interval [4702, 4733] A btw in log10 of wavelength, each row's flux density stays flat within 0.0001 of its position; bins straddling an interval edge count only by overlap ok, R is 74.9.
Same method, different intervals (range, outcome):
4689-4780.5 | 73.7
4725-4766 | 72.9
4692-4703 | 73.1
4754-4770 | 73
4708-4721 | 74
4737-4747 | 71.6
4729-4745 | 72.8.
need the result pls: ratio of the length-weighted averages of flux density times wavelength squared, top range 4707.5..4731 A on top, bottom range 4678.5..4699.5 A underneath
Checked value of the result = 1.04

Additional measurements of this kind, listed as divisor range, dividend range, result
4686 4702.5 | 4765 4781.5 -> 1.07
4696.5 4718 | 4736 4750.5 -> 0.99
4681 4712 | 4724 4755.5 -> 1.02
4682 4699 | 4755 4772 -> 1.04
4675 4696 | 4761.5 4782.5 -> 1.08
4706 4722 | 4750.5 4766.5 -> 0.98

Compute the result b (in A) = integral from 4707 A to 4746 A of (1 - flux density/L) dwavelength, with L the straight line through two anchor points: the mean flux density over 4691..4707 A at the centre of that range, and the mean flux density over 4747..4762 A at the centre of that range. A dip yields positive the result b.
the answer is 0.4 A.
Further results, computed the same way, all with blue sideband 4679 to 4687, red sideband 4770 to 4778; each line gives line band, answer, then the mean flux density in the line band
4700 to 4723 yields -1.1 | 74.8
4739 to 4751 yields -0.3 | 74.2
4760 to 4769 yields 0.0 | 73.4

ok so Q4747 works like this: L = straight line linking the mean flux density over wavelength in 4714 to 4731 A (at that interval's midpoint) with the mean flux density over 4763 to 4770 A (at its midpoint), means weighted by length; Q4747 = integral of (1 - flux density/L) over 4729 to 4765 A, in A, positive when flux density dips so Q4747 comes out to 0.8 A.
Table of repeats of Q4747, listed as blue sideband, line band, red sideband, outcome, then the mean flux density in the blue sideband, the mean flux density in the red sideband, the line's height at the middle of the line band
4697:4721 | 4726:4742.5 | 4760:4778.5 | 0.4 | 74.8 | 73.5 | 74.3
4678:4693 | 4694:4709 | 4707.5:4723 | -0.4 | 71.5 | 73.8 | 72.8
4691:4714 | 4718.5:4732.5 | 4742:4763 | -0.4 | 74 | 73.3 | 73.7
